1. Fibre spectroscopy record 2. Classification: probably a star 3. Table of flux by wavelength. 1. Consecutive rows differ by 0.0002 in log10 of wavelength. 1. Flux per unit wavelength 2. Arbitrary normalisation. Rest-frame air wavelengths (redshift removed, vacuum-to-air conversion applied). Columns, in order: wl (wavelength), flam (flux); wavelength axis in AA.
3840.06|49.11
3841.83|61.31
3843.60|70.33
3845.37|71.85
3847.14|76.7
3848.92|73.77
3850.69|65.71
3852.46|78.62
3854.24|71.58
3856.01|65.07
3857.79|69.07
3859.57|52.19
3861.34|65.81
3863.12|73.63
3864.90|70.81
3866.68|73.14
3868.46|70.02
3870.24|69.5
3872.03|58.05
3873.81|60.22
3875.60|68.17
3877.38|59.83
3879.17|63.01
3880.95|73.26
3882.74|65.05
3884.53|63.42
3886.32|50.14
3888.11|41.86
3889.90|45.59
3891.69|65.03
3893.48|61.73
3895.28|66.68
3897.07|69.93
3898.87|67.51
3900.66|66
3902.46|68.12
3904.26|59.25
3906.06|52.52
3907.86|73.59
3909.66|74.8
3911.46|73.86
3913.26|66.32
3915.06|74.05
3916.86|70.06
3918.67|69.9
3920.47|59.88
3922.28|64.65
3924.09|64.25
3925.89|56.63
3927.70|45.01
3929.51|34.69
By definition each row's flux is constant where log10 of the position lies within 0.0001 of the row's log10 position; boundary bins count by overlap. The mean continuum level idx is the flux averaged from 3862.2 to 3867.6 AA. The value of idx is 72.5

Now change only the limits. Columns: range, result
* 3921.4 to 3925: 64.5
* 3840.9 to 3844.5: 65.6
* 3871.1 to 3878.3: 61.5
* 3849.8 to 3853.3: 72.2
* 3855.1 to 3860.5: 62.3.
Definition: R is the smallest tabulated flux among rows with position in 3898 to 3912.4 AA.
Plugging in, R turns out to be 52.52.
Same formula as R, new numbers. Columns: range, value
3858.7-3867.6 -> 52.19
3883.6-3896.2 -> 41.86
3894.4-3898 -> 66.68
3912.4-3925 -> 59.88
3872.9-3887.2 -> 50.14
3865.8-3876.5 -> 58.05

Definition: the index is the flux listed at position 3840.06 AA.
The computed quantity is 49.11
